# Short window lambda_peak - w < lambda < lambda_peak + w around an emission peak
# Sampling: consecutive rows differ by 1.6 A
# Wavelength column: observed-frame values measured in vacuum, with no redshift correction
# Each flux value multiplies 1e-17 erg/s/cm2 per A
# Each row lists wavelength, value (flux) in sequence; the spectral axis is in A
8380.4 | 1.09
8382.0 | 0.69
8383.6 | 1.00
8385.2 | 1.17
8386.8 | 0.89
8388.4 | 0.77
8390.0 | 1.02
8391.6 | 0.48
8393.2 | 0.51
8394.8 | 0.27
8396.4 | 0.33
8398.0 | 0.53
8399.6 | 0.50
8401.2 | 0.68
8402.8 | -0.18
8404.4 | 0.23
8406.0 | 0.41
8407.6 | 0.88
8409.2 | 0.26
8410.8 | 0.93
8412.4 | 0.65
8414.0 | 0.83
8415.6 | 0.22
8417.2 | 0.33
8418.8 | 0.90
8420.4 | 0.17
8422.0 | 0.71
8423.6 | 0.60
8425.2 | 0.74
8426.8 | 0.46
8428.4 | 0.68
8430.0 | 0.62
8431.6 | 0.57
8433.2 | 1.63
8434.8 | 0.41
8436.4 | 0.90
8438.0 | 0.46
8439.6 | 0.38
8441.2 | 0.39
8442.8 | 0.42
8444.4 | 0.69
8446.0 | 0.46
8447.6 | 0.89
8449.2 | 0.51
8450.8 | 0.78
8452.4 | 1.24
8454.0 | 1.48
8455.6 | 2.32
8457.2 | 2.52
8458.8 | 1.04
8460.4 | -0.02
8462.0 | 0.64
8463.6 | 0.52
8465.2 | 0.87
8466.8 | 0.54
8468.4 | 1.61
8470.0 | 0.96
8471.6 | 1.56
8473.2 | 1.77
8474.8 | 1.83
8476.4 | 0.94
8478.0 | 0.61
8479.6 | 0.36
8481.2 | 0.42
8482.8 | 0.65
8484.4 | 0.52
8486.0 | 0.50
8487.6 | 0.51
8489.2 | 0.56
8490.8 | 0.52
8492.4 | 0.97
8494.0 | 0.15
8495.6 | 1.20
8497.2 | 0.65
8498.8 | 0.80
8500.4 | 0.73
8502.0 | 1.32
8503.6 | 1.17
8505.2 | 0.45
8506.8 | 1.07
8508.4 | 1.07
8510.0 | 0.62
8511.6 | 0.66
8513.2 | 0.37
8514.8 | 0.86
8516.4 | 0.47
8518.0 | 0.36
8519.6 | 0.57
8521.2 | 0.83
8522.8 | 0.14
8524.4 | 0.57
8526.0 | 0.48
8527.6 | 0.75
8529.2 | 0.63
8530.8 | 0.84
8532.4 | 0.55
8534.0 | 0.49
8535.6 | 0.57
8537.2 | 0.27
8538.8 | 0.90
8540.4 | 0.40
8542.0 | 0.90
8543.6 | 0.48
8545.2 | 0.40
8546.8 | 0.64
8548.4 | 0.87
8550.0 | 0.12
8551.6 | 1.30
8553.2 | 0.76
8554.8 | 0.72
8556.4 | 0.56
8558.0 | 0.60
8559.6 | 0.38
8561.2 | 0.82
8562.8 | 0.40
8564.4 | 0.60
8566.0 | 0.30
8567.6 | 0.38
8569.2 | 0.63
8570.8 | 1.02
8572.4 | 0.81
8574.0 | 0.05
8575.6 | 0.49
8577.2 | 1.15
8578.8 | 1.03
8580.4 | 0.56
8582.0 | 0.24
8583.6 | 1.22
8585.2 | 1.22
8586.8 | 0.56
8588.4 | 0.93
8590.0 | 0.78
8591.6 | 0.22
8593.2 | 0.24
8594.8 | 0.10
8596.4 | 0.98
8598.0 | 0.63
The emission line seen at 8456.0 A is [S II]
